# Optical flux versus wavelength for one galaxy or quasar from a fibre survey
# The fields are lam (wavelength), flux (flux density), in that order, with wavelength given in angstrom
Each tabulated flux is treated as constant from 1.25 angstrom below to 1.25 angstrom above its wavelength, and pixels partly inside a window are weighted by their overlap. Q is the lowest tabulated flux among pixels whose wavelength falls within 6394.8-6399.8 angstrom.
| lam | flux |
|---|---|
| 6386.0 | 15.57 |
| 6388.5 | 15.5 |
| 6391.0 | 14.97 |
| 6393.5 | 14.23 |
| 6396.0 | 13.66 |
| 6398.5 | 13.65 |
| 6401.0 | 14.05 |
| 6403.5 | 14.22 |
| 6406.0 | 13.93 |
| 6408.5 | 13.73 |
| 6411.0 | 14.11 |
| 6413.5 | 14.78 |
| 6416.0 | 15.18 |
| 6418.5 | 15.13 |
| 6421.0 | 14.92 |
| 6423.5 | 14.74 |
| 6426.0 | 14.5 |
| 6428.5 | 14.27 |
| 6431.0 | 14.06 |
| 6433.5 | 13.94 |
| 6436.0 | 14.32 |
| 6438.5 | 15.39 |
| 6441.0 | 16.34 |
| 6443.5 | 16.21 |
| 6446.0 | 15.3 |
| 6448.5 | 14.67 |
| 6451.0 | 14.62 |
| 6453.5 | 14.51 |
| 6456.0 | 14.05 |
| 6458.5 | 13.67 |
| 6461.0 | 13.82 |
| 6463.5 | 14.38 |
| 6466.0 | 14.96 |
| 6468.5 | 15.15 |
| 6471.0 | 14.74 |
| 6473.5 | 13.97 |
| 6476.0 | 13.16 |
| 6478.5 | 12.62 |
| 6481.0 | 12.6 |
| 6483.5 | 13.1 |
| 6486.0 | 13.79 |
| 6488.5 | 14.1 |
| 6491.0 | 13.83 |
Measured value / 13.65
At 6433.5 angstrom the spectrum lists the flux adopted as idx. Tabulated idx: 13.94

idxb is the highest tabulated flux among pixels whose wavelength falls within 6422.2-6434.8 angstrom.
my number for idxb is 14.74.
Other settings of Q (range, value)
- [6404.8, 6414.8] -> 13.73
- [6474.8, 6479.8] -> 12.62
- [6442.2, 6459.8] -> 13.67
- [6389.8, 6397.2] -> 13.66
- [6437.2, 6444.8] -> 15.39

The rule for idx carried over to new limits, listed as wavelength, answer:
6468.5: 15.15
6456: 14.05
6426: 14.5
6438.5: 15.39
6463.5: 14.38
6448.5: 14.67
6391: 14.97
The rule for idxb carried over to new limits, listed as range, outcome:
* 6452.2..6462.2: 14.51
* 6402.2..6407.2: 14.22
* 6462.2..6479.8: 15.15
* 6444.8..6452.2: 15.3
